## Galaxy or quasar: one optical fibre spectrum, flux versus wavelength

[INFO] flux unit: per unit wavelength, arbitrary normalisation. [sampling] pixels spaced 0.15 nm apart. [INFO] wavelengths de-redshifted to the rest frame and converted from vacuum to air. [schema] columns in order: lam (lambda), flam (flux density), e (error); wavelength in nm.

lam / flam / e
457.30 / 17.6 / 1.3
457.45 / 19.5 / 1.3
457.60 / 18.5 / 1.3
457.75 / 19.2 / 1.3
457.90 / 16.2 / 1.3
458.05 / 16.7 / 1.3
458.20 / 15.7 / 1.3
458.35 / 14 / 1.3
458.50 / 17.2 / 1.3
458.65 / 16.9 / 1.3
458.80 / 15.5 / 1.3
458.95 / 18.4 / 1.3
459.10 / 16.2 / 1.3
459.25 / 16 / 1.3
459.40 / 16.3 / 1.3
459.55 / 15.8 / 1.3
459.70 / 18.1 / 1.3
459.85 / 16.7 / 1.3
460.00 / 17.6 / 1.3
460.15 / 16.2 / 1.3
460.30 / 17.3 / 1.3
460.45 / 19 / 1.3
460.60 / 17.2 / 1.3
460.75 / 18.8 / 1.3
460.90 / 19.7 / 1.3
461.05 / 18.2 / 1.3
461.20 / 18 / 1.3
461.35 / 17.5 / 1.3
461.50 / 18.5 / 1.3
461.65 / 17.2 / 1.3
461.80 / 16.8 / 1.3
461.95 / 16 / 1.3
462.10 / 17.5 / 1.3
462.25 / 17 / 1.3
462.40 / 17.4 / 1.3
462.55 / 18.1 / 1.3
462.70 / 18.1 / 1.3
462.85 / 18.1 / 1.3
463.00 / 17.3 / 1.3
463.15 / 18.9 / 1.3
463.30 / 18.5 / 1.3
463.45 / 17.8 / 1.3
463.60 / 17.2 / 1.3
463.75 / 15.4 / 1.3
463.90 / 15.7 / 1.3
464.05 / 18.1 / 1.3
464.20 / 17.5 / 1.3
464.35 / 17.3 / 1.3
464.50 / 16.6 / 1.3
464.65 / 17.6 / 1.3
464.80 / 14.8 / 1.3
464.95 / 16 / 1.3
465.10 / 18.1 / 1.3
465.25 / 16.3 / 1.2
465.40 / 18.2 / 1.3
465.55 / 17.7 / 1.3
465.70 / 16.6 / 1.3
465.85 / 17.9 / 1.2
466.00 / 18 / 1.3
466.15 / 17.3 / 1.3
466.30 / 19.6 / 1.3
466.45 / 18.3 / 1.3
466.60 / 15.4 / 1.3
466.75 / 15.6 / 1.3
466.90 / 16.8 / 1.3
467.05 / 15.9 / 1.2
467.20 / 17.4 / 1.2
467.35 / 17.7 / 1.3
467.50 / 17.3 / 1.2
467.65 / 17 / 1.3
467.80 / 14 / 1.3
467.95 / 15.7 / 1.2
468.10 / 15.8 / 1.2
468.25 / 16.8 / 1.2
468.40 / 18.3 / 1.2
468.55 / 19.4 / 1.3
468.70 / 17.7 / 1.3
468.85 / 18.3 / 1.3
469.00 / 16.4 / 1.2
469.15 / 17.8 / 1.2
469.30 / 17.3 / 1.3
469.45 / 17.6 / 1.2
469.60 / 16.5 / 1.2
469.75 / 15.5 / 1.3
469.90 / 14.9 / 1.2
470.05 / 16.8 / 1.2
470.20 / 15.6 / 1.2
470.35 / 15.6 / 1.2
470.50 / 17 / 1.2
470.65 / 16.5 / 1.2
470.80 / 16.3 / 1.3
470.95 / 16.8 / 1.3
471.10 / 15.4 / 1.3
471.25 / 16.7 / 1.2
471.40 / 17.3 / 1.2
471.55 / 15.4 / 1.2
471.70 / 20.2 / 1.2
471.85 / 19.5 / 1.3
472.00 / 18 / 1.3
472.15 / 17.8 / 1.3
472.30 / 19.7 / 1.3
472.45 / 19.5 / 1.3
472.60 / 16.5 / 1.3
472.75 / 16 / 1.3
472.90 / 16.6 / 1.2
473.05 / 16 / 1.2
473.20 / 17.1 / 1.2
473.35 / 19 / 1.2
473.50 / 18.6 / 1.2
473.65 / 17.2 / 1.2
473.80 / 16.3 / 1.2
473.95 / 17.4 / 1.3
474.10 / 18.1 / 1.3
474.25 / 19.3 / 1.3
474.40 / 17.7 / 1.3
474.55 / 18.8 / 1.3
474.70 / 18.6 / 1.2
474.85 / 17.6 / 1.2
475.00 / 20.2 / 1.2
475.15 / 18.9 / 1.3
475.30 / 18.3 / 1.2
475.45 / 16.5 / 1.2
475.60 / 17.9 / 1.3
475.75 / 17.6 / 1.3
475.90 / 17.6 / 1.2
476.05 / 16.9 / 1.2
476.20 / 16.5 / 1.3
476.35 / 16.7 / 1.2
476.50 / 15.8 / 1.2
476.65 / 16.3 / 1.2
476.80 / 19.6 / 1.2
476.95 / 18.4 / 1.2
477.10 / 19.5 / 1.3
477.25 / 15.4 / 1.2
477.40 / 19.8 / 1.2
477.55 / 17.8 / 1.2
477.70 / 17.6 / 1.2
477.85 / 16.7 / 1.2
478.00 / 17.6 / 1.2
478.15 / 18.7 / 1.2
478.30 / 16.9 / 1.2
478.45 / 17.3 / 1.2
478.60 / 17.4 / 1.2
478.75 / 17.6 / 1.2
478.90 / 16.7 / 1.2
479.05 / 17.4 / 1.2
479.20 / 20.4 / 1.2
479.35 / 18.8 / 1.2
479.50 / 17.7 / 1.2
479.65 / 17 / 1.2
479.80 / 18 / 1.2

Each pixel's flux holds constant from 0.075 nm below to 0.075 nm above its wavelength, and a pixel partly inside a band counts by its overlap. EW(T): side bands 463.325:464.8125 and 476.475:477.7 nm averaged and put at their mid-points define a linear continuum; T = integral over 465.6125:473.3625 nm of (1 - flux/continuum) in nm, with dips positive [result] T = 0.12 nm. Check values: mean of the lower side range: 16.9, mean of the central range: 17.1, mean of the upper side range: 17.9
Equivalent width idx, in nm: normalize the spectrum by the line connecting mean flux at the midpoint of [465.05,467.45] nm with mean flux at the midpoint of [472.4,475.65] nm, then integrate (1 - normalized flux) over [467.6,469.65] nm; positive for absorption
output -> 0.05 nm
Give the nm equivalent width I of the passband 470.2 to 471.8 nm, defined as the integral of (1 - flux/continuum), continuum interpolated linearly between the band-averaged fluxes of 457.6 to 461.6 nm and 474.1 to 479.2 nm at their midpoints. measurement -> 0.08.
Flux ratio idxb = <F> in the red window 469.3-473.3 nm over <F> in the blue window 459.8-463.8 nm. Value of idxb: 0.96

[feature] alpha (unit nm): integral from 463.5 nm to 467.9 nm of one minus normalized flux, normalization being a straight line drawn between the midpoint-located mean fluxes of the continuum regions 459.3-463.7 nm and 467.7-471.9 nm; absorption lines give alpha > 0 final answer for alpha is 0.07 nm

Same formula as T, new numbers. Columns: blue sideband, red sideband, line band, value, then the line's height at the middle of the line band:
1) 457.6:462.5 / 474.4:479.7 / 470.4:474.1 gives 0.05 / 17.6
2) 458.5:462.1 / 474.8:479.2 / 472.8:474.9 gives -0.01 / 17.6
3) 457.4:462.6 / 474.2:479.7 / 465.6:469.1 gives 0.08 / 17.5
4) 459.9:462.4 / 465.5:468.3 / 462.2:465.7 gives 0.00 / 17.3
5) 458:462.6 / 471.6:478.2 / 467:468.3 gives 0.08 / 17.5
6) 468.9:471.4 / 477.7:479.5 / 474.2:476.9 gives -0.08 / 17.3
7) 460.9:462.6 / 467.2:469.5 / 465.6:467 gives 0.00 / 17.3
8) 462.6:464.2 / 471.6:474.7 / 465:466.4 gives -0.01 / 17.6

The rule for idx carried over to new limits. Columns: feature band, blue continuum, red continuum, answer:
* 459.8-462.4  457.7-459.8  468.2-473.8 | -0.143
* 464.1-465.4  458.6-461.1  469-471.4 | 0.000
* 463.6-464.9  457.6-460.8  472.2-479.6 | 0.040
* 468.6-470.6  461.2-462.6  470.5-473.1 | 0.069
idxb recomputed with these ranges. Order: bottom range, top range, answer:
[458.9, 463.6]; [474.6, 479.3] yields 1.01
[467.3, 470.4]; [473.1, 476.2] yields 1.07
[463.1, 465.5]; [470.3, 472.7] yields 1.02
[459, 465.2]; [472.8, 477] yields 1.02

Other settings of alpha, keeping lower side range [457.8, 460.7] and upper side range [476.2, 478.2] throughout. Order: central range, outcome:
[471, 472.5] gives -0.05 nm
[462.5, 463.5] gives -0.07 nm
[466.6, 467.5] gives 0.03 nm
